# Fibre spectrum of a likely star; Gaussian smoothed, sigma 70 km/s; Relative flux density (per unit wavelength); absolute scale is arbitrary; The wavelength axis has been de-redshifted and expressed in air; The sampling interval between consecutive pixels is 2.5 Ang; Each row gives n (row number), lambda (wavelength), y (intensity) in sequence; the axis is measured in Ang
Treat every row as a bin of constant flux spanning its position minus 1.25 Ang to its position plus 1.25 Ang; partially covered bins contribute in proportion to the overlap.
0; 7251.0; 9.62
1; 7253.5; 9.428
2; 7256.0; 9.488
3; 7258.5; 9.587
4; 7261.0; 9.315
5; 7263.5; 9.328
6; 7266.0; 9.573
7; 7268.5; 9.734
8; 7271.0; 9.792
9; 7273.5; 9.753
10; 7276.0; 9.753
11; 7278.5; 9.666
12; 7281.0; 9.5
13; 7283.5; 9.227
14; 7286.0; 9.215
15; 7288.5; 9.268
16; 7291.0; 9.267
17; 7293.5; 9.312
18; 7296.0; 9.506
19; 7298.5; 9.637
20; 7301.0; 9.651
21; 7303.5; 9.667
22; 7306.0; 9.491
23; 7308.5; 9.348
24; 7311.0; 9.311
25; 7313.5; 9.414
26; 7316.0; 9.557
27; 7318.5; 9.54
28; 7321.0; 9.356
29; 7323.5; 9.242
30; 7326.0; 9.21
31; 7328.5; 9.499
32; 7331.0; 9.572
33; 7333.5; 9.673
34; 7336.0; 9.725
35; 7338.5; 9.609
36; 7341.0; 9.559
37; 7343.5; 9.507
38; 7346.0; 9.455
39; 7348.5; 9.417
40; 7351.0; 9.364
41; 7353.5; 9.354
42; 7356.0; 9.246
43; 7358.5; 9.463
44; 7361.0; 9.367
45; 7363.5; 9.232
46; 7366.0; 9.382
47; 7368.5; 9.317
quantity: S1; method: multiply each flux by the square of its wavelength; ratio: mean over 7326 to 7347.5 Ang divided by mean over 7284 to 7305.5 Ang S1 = 1.02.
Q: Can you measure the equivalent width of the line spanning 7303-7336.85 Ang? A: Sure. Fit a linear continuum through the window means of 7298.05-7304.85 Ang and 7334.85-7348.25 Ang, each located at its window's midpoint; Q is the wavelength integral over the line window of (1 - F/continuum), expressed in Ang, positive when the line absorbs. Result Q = 0.5 Ang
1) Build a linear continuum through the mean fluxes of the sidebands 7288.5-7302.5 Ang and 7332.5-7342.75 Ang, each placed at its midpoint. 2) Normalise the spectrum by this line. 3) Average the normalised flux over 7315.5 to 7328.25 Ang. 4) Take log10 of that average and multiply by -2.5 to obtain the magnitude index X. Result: 0.02 mag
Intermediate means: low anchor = 9.46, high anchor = 9.63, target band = 9.38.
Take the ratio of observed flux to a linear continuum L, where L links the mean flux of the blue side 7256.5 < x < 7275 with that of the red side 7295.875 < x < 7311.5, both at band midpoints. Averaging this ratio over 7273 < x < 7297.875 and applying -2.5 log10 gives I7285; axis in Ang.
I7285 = 0.01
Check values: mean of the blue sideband 9.58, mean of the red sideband 9.53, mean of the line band 9.44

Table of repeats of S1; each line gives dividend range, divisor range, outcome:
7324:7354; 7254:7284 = 1.01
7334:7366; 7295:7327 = 1.01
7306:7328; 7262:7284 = 0.99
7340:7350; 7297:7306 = 1.00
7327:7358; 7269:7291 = 1.02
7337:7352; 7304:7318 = 1.01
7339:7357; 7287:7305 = 1.01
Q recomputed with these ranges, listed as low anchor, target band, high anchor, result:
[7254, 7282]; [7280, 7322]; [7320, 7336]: 0.4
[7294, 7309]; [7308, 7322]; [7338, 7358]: 0.1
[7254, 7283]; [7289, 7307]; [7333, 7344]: 0.2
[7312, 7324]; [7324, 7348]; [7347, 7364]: -0.3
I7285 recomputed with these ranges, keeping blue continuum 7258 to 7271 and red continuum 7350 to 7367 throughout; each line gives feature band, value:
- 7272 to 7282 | -0.02 mag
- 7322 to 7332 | 0.00 mag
